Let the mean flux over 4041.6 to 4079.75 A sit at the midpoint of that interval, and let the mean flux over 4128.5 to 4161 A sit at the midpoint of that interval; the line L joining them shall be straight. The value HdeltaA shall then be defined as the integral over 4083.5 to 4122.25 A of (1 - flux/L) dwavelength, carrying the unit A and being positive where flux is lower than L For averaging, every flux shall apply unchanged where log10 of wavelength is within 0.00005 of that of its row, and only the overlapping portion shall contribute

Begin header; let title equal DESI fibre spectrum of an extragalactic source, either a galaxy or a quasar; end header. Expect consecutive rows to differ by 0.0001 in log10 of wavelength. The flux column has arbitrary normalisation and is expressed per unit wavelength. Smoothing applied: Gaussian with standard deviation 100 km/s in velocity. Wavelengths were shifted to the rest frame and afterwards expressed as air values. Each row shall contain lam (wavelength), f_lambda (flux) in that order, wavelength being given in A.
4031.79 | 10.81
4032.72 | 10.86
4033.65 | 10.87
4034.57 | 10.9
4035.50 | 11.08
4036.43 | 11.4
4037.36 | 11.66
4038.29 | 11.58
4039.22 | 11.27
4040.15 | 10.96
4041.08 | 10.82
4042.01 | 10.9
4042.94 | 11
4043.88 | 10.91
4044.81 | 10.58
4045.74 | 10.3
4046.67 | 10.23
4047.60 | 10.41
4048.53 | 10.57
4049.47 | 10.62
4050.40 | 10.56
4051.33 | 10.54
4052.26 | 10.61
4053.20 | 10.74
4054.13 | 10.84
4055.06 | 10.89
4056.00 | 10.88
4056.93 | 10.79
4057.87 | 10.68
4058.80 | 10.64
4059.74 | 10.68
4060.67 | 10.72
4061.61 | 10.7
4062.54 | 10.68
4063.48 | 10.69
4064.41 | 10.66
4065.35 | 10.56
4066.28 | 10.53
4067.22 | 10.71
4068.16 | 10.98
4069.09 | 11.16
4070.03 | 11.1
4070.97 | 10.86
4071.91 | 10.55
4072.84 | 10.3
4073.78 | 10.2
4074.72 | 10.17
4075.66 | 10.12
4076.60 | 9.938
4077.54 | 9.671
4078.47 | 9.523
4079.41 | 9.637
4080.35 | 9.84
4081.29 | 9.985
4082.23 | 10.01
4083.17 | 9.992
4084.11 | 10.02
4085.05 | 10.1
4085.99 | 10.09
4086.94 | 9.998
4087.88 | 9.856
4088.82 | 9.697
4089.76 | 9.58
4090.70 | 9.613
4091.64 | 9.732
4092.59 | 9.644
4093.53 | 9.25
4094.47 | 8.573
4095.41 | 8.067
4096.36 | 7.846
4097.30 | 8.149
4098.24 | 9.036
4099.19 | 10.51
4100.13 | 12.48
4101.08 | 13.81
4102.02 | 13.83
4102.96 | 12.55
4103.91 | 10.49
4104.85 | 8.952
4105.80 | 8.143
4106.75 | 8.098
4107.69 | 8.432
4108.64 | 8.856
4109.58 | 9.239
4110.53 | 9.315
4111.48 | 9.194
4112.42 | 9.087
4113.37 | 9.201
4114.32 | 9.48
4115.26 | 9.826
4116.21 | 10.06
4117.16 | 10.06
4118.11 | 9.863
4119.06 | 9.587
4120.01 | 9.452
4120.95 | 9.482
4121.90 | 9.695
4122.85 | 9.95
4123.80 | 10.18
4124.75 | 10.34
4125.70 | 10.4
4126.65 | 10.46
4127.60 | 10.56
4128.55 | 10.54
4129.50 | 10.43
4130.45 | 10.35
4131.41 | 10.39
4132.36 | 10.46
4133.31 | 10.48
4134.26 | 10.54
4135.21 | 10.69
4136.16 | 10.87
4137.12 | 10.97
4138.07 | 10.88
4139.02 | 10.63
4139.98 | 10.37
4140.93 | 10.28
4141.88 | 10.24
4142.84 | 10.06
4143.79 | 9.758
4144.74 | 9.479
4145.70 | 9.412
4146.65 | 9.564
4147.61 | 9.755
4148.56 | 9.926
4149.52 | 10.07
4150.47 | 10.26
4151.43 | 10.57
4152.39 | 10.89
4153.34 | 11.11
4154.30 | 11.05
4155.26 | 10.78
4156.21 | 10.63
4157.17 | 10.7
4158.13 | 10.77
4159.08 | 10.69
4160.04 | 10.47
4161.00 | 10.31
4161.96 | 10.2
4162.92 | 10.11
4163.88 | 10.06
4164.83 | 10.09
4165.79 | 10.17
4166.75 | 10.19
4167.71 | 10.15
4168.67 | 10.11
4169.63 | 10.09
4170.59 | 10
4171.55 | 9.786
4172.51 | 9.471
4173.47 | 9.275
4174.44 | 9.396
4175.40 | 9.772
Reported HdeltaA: 2.8 A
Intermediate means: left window 10.6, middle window 9.73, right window 10.4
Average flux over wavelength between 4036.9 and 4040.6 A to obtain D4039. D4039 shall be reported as 11.4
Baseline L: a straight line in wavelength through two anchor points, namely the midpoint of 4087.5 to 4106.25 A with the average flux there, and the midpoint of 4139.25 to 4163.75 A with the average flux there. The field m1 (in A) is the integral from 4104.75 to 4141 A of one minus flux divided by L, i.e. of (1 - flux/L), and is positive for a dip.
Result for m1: 0.9 A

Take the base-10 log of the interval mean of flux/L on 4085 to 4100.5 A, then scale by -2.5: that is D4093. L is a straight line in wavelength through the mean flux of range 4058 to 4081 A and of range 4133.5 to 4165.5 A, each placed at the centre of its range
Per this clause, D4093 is 0.10 mag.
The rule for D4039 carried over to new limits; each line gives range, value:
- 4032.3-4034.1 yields 10.9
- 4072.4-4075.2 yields 10.2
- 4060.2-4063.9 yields 10.7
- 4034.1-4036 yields 11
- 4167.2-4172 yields 10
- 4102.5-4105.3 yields 10.7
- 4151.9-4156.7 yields 10.9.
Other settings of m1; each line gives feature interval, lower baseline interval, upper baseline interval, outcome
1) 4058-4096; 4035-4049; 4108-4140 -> 1.53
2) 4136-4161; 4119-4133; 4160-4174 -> -0.74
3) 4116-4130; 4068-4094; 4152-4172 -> 0.22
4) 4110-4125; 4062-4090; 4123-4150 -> 0.89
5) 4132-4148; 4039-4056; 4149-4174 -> 0.18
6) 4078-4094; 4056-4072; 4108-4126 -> 0.76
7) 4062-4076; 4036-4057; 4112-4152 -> 0.02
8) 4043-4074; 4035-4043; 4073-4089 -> -0.20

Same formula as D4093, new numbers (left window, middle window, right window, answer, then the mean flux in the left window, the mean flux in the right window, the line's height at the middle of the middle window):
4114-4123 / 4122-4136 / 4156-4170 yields -0.06 mag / 9.75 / 10.3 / 9.88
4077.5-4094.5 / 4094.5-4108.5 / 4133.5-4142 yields 0.01 mag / 9.76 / 10.6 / 10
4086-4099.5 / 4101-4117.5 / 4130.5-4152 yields -0.03 mag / 9.26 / 10.3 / 9.6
